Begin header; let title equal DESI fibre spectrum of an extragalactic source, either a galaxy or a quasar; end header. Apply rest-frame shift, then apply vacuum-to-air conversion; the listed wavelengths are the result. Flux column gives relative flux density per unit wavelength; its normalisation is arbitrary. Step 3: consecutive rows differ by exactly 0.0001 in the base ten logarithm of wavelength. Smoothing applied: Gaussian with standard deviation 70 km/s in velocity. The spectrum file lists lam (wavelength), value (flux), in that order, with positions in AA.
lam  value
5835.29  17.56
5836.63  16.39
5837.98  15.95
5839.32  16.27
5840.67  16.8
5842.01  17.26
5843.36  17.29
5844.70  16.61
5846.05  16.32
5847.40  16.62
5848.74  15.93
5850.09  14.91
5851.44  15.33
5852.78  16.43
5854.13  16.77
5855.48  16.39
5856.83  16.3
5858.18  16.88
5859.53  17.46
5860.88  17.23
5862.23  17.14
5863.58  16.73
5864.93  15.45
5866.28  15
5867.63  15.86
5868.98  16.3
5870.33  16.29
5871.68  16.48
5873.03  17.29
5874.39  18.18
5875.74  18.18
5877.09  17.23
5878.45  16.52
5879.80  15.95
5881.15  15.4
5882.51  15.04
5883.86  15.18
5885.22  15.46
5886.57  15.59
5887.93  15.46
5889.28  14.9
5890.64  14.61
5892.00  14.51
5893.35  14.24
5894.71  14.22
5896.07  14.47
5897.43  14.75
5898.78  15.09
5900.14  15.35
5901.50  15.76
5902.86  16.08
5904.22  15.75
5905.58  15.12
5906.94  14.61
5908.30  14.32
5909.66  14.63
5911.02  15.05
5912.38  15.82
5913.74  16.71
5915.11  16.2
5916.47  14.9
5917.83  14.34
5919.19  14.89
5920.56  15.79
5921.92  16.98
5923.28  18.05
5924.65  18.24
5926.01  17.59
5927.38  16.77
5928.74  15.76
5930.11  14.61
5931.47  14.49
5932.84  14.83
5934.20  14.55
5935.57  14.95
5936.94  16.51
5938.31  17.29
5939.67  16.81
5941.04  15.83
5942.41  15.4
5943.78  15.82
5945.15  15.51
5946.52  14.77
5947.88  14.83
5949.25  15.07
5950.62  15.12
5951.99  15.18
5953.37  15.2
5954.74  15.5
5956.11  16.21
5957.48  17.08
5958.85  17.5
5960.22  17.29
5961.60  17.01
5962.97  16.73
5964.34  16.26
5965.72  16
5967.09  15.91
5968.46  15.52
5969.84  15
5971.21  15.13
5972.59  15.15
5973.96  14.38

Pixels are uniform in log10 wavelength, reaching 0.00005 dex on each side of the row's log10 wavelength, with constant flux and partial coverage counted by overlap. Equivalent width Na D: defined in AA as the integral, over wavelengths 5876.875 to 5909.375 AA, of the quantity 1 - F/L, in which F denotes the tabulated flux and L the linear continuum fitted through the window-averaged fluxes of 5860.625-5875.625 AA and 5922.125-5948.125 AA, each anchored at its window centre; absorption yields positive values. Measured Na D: 2.3 AA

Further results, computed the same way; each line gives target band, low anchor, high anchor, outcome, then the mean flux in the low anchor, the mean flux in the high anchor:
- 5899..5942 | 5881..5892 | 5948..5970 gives -0.5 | 15.1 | 16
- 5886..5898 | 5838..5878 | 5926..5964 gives 1.1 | 16.6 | 15.8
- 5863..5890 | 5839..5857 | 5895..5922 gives -0.4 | 16.4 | 15.3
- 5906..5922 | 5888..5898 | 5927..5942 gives -0.2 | 14.6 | 15.6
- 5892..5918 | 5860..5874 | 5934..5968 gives 1.7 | 16.4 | 15.9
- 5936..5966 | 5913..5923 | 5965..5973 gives -0.9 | 15.8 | 15.5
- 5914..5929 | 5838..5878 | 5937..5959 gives -0.3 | 16.6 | 15.8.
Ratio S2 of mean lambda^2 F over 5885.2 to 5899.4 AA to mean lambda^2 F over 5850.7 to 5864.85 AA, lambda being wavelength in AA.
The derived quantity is 0.90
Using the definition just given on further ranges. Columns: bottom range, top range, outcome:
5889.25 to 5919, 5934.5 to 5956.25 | 1.05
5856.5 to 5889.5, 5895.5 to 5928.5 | 0.98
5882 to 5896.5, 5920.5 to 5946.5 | 1.10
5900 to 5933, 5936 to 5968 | 1.03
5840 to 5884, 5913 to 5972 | 0.99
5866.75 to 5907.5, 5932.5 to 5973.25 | 1.03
